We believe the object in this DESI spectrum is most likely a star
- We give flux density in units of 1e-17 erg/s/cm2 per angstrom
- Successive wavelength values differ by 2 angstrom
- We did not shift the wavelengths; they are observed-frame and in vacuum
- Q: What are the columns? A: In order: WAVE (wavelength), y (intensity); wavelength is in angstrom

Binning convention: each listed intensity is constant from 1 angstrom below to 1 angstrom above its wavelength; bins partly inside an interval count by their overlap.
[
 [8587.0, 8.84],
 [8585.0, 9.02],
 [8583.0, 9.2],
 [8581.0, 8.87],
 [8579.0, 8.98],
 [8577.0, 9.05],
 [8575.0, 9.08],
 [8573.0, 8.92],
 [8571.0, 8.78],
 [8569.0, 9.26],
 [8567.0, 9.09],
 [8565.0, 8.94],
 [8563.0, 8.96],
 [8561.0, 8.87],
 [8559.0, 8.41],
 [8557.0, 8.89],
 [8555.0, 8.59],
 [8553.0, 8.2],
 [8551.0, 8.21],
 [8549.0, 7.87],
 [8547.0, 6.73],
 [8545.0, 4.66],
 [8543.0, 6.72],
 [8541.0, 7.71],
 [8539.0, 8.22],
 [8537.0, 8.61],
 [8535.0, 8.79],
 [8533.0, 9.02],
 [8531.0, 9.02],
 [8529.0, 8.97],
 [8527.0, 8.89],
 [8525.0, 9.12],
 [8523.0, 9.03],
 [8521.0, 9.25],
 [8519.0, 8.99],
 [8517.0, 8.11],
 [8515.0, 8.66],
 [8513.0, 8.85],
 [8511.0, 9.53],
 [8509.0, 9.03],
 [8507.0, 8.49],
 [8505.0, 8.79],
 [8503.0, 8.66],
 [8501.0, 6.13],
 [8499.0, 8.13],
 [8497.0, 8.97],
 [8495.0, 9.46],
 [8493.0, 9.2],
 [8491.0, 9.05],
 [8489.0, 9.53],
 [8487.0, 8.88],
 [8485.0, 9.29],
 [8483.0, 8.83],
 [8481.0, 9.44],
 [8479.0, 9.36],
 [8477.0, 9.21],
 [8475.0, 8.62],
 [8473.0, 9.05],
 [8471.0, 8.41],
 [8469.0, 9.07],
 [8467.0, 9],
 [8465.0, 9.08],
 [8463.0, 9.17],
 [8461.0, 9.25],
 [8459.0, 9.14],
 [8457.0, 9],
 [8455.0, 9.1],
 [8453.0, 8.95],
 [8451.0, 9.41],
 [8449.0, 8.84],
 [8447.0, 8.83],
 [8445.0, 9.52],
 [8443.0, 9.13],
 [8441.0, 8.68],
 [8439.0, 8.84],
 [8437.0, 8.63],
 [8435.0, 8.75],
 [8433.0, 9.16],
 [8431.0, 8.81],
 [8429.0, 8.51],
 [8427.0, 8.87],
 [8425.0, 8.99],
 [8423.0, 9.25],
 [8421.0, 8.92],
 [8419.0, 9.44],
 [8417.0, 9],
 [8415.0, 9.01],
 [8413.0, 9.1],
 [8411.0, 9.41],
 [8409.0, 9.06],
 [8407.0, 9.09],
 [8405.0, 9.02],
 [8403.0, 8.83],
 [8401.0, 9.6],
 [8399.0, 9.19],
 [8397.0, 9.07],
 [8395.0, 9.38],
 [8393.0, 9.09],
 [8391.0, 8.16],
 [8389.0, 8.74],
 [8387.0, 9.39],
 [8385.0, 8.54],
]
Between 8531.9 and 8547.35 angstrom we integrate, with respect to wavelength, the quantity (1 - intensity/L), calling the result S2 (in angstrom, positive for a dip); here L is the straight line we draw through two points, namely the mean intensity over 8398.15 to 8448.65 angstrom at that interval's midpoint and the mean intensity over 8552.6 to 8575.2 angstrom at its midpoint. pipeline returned 2.2 angstrom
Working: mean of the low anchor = 9.02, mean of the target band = 7.6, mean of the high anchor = 8.84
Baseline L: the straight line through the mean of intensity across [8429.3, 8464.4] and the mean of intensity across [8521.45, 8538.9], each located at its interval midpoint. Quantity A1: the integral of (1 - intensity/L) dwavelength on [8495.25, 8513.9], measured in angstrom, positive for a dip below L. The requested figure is 0.81 angstrom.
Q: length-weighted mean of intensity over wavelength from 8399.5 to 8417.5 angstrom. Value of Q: 9.13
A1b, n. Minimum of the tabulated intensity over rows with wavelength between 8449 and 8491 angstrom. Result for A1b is 8.41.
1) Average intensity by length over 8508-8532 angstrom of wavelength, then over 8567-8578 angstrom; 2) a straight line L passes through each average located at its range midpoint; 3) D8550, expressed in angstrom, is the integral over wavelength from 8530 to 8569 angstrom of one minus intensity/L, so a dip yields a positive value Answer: 3.4 angstrom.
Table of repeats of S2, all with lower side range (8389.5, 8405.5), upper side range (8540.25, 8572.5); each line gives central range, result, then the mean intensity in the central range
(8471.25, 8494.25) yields -1.51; 9.11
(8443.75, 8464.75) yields -0.98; 9.12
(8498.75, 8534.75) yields -1.56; 8.72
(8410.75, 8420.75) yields -0.25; 9.16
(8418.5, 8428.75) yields -0.17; 9.03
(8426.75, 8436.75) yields 0.04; 8.8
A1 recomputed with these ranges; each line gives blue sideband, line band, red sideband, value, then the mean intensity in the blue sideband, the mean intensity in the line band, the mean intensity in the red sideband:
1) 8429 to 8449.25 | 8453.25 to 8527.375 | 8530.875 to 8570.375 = -2.8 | 8.9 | 8.91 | 8.23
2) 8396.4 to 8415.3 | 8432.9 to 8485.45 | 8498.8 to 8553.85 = -1.5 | 9.14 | 9.02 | 8.3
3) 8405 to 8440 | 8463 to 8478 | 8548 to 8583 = 0.0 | 8.99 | 8.94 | 8.78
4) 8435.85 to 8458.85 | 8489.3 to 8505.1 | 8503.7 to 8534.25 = 0.6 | 9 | 8.58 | 8.91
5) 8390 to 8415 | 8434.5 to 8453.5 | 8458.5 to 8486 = 0.2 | 9.08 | 8.96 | 9.06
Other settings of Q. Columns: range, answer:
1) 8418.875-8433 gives 8.95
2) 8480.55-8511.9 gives 8.83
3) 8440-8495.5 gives 9.09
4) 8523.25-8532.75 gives 9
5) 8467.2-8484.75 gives 9.01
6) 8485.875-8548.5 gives 8.49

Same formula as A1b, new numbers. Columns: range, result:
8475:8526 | 6.13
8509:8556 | 4.66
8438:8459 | 8.68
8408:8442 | 8.51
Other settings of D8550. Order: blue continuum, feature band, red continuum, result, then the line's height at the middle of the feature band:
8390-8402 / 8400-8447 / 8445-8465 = 0.3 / 9.09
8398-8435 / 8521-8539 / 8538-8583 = -0.9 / 8.49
